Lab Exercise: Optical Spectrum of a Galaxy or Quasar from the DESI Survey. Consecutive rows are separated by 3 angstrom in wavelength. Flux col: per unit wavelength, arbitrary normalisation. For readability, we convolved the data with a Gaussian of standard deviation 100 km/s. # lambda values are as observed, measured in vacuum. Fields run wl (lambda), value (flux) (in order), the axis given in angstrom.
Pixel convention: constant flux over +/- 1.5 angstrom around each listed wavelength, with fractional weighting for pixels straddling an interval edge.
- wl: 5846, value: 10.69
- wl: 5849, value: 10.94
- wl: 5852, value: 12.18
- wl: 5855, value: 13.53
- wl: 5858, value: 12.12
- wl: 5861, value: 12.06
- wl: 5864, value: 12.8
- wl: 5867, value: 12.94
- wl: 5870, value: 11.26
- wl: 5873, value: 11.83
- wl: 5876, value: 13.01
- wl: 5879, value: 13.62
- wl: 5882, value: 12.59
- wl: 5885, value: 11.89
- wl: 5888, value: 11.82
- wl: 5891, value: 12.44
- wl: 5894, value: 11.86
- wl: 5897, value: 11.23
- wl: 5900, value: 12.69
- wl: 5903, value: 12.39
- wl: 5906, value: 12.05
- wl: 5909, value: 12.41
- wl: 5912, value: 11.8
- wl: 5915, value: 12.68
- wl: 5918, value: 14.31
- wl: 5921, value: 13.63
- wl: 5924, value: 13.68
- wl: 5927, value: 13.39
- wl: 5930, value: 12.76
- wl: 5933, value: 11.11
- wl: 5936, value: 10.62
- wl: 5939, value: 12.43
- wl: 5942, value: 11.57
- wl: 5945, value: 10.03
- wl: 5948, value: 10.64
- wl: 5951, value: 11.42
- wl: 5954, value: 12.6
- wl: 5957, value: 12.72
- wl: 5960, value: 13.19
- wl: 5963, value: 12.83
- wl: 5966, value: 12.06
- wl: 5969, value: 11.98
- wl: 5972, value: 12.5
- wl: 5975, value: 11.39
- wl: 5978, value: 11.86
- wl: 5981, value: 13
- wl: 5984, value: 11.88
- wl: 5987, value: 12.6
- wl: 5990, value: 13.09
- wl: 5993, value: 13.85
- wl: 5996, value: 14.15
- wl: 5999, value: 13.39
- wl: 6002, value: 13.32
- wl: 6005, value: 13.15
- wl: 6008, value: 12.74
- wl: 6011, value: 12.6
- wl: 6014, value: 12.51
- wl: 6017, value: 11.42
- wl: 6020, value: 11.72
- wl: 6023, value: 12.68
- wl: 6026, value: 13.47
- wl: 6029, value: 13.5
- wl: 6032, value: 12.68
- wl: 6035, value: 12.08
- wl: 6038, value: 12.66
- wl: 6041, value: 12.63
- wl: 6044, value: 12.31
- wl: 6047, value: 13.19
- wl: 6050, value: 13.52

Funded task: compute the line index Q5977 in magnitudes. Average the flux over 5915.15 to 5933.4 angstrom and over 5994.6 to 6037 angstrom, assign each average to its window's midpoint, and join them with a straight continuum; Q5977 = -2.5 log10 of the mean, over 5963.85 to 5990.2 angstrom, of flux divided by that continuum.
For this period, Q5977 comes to 0.06 mag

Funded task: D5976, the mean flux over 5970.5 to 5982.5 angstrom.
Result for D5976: 12.2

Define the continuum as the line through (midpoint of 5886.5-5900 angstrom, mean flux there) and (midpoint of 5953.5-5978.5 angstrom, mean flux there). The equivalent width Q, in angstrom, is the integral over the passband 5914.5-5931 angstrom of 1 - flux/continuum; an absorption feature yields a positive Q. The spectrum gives -1.9 angstrom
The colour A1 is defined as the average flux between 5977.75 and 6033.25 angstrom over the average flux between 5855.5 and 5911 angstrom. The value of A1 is 1.0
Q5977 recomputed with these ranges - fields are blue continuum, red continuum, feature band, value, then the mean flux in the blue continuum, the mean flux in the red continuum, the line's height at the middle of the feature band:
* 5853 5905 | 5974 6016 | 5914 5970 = 0.027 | 12.4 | 12.8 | 12.6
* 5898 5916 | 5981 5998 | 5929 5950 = 0.122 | 12.3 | 13.1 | 12.6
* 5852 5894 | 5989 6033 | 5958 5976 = 0.036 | 12.4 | 13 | 12.8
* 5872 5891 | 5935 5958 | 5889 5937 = -0.041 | 12.5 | 11.5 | 12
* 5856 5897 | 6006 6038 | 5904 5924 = -0.043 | 12.3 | 12.6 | 12.4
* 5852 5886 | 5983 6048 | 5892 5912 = 0.043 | 12.5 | 12.8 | 12.6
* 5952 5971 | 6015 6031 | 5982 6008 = -0.051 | 12.5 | 12.6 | 12.5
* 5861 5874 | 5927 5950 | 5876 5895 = -0.037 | 12.2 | 11.4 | 12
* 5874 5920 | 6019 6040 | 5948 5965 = 0.018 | 12.5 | 12.7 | 12.6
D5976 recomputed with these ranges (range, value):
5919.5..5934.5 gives 12.9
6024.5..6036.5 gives 12.9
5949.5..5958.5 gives 12.2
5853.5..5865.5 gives 12.6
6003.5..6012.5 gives 12.8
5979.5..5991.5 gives 12.6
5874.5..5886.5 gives 12.8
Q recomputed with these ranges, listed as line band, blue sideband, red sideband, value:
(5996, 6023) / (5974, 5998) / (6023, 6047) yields 0.17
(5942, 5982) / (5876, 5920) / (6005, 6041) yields 1.69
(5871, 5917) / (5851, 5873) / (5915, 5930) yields 2.45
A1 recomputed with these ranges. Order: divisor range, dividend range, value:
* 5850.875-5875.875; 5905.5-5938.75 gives 1.02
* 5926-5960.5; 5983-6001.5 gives 1.12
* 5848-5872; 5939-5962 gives 0.96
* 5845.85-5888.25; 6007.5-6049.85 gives 1.03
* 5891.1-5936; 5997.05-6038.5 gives 1.02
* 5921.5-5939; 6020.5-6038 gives 1.03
